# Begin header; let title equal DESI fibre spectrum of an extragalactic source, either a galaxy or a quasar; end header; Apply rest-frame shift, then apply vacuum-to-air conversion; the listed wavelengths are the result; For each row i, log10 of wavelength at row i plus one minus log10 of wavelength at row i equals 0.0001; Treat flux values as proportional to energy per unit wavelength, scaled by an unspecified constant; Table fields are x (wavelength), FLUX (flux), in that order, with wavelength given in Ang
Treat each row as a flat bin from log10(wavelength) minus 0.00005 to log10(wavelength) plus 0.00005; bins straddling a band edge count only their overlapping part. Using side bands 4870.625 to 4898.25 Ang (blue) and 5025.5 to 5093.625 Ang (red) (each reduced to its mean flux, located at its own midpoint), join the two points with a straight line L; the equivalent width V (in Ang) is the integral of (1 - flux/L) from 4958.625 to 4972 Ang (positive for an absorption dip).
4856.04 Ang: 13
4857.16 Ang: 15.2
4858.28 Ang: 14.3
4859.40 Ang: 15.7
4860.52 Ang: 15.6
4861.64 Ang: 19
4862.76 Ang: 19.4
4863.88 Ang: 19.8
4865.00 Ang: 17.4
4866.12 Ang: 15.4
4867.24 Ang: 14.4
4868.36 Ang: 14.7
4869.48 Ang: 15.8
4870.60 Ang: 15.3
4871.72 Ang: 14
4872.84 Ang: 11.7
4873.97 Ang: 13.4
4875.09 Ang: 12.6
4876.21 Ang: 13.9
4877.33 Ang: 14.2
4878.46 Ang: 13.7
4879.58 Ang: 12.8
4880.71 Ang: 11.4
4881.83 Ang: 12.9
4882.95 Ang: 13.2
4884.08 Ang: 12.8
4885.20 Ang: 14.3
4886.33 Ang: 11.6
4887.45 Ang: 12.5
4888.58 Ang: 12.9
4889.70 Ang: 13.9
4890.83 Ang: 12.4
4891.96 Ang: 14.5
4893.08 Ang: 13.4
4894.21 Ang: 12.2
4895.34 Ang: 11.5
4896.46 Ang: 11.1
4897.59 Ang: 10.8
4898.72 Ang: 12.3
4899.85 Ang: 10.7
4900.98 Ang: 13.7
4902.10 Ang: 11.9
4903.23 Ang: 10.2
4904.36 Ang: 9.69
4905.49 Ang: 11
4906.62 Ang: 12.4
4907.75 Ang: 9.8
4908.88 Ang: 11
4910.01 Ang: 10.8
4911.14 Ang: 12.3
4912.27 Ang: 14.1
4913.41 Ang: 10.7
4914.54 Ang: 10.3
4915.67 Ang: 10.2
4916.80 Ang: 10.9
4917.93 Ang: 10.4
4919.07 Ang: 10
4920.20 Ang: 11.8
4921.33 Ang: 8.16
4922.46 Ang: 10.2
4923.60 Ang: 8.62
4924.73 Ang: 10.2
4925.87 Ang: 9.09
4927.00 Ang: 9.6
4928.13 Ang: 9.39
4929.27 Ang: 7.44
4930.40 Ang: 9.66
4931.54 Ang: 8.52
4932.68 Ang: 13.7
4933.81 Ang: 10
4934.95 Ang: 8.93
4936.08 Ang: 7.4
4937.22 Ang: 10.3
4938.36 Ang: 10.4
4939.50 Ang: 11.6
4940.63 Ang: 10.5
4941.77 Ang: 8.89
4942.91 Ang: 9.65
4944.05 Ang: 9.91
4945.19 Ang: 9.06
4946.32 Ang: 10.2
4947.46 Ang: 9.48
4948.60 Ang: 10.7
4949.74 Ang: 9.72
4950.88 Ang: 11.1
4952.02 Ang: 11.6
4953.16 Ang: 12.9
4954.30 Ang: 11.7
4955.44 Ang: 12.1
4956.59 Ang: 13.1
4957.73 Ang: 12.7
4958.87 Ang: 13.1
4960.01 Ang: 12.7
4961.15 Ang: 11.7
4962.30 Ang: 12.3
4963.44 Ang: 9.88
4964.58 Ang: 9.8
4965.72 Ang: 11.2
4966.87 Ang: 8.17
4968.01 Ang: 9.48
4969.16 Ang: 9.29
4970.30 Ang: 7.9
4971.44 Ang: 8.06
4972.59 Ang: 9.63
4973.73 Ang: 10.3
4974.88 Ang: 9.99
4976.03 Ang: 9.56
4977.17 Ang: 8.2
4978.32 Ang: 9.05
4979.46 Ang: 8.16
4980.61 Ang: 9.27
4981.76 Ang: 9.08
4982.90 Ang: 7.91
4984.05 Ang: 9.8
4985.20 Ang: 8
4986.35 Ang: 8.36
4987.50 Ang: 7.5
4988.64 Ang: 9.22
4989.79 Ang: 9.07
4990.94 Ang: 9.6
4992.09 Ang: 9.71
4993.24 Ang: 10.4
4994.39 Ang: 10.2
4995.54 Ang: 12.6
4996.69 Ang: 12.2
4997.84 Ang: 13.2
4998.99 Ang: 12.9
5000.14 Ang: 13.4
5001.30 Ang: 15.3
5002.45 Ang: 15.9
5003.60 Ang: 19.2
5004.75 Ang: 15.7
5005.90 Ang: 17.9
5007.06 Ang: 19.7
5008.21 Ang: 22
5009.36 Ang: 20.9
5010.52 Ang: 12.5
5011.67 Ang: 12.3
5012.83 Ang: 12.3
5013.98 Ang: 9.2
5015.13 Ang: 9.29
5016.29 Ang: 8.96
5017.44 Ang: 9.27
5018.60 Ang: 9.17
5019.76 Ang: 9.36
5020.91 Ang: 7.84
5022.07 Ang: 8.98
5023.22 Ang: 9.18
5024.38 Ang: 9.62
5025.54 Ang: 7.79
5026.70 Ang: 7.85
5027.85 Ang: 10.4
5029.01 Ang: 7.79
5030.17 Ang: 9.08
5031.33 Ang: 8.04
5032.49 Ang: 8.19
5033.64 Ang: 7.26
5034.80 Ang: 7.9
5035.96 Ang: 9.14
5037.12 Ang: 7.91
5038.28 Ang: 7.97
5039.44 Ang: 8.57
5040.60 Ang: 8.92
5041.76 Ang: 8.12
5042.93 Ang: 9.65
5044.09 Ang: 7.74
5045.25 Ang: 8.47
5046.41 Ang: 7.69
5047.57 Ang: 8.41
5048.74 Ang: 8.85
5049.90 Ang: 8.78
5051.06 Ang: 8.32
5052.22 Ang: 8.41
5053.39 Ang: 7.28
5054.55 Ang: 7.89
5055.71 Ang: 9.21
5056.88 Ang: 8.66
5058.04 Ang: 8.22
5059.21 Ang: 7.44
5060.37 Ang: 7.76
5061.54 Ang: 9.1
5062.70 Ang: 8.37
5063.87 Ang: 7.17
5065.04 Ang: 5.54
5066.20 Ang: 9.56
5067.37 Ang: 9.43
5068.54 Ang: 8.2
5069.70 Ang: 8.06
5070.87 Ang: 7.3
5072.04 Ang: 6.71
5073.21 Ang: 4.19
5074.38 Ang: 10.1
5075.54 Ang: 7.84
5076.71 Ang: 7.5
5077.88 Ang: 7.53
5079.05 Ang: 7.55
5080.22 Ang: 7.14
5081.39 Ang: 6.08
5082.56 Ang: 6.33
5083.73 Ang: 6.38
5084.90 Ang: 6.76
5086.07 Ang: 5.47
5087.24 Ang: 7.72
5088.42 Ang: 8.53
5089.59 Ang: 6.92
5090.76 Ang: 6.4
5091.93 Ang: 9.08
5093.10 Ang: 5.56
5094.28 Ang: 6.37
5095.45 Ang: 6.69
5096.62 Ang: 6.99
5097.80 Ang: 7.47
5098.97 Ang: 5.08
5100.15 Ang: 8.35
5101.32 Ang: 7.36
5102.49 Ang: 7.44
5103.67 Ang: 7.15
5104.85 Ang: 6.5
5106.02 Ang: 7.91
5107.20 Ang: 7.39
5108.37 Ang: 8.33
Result 0.43 Ang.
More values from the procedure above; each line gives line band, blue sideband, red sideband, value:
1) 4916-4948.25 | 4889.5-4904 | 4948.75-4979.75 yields 4.2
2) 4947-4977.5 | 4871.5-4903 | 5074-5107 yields 0.1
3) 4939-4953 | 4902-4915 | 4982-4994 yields -0.2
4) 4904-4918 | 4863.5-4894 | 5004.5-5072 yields 2.0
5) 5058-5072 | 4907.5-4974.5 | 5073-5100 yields -0.8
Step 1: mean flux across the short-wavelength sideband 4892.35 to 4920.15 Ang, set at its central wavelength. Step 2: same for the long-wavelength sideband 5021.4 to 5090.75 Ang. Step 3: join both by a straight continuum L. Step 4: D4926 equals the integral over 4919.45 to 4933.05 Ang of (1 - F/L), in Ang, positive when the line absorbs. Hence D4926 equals 1.6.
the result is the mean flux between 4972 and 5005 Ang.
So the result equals 10.8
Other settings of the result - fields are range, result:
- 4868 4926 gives 12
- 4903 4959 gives 10.5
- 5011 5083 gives 8.34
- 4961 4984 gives 9.41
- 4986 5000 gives 10.5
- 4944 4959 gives 11.2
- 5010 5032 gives 9.4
